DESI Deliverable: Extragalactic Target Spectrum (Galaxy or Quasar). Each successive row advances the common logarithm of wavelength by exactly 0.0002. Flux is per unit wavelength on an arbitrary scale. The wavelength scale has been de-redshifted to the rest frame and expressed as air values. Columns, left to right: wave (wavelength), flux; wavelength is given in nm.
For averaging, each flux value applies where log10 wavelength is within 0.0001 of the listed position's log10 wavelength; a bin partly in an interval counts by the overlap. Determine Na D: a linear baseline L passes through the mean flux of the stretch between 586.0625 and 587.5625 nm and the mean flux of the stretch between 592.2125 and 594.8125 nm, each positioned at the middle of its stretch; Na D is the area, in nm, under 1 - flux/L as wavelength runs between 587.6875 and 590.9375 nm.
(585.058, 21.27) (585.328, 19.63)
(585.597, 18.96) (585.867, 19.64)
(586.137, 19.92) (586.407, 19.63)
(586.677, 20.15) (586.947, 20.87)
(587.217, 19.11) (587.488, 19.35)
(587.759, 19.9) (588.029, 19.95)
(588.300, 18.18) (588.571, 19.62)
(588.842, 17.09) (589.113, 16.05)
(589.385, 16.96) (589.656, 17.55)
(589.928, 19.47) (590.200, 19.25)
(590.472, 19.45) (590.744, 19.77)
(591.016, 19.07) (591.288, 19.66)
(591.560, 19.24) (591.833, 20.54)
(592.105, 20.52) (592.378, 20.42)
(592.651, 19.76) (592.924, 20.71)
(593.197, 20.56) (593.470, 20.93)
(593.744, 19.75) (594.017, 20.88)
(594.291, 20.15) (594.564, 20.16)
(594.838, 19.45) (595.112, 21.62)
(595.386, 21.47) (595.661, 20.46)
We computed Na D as 0.23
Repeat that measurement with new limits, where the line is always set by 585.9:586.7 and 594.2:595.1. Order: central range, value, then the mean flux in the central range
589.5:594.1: 0.050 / 19.8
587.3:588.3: 0.020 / 19.5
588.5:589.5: 0.132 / 17.3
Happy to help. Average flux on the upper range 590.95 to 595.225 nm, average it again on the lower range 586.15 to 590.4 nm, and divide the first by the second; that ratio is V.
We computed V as 1.07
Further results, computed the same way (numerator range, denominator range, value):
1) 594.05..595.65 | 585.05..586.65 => 1.04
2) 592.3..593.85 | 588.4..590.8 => 1.11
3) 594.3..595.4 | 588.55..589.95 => 1.17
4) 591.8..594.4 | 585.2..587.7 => 1.04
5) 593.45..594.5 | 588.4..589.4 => 1.16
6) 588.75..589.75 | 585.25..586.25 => 0.86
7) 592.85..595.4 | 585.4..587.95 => 1.04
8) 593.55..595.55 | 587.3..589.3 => 1.10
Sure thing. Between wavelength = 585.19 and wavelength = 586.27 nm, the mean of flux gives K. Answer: 19.5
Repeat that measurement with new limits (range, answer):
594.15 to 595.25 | 20.4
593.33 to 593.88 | 20.3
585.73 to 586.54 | 19.7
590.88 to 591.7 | 19.3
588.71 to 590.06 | 17.4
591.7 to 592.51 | 20.5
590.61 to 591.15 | 19.4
